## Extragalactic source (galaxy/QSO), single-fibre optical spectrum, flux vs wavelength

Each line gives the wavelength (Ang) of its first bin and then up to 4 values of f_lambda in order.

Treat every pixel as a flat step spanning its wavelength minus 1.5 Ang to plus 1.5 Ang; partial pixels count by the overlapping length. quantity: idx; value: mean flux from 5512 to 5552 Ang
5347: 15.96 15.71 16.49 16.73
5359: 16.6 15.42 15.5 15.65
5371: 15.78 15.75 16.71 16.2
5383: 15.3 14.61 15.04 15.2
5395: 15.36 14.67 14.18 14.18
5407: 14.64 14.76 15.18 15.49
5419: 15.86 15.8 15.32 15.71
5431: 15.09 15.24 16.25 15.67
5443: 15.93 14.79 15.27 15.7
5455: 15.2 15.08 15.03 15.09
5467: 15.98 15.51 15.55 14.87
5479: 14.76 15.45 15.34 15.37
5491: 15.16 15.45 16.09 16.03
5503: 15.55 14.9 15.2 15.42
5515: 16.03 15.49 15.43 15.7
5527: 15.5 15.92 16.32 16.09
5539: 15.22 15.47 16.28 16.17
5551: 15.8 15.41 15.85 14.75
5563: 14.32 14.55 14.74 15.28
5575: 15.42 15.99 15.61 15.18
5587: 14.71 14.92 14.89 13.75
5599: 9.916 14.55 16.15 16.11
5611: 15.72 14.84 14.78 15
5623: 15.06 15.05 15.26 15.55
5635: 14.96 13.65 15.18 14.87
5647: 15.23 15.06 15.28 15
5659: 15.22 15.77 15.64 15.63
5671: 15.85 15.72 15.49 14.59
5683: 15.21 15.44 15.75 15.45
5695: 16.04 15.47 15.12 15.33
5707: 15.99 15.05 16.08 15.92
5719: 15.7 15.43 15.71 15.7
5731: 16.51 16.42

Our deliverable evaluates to 15.8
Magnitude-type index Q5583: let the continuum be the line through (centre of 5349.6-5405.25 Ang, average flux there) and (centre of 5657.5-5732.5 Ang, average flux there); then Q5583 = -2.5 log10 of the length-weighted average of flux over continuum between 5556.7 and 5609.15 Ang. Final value 0.06 mag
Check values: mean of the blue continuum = 15.5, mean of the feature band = 14.8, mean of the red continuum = 15.6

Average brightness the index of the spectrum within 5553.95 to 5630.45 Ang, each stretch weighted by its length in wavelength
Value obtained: 14.9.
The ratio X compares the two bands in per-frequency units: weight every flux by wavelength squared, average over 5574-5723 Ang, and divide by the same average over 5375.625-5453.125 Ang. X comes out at 1.08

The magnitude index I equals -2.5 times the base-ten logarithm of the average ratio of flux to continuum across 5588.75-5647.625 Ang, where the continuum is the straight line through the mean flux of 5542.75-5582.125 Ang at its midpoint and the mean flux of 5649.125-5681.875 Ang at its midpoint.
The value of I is 0.05 mag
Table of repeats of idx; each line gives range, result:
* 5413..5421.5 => 15.6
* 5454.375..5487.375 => 15.3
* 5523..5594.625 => 15.4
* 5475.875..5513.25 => 15.4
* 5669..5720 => 15.5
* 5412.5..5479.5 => 15.4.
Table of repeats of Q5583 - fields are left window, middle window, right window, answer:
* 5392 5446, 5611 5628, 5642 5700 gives 0.025 mag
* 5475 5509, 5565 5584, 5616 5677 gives 0.000 mag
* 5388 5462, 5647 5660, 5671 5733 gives 0.027 mag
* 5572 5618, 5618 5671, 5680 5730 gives 0.001 mag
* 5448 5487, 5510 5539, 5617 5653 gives -0.038 mag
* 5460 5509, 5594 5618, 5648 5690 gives 0.066 mag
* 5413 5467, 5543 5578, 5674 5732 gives 0.011 mag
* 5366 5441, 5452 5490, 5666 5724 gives 0.007 mag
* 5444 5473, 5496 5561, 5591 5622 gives -0.049 mag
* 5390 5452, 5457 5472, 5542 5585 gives -0.005 mag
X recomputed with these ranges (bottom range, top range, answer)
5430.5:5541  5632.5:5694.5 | 1.05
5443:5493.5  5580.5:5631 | 1.02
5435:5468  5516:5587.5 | 1.04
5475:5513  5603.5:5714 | 1.06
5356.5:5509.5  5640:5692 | 1.08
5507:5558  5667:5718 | 1.05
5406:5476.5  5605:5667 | 1.06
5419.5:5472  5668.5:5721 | 1.10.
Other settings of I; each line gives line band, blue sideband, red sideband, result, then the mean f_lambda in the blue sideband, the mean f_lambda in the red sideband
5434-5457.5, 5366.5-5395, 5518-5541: 0.009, 15.6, 15.7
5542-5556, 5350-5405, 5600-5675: -0.038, 15.5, 15.2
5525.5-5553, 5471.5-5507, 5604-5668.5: -0.037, 15.4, 15.2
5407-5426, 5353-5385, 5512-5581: 0.035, 16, 15.5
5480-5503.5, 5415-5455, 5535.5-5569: -0.005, 15.5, 15.4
